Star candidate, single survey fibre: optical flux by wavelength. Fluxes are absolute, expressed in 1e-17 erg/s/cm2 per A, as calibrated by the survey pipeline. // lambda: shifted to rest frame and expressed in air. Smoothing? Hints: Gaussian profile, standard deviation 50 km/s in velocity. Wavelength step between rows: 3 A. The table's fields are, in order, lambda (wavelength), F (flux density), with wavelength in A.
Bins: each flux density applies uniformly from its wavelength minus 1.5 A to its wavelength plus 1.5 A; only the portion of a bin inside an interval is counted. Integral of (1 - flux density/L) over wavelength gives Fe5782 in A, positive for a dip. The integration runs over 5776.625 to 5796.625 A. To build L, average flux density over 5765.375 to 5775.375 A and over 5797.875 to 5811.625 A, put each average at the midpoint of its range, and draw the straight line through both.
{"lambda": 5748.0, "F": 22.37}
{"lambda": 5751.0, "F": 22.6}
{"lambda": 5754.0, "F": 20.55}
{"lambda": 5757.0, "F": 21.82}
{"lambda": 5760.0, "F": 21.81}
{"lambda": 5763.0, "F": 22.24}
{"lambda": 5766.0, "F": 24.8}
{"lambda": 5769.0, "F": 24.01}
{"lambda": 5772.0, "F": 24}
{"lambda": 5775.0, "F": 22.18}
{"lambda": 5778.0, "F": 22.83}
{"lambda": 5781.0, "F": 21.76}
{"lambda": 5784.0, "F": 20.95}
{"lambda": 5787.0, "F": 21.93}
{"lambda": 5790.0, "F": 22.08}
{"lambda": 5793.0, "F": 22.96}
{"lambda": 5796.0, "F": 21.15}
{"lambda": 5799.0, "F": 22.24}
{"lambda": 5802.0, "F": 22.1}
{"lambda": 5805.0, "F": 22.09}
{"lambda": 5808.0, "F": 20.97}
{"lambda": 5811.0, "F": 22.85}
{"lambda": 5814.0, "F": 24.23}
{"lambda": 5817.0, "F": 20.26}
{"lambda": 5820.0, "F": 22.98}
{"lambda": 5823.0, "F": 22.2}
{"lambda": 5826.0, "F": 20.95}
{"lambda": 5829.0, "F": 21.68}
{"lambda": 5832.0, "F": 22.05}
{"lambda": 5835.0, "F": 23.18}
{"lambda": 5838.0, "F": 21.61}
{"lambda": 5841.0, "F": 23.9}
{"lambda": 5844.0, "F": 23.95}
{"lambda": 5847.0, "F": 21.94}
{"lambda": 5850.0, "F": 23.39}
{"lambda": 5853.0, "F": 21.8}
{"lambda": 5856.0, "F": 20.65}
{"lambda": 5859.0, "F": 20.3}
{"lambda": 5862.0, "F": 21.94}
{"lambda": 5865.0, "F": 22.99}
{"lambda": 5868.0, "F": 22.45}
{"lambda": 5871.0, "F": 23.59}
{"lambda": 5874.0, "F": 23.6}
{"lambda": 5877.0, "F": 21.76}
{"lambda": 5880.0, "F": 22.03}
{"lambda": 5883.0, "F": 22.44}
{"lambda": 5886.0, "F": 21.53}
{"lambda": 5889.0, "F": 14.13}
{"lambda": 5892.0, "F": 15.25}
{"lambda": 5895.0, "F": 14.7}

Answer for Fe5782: 0.9 A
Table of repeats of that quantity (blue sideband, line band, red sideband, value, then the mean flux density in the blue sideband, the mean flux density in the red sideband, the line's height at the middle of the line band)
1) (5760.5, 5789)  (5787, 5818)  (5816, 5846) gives 0.5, 22.7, 22.3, 22.5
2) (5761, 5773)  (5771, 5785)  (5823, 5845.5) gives 0.7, 23.7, 22.5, 23.5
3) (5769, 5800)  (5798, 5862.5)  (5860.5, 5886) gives 0.8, 22.3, 22.5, 22.4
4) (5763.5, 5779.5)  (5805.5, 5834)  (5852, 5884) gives 1.0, 23.5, 22.1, 22.8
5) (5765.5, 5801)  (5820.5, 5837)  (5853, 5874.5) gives 0.2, 22.5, 22.1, 22.3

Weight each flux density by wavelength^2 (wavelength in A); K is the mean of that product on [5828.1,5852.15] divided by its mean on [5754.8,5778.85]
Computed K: 1.0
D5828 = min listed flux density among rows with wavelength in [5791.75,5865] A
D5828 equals 20.26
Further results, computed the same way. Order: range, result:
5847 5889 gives 14.13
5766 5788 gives 20.95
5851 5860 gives 20.3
